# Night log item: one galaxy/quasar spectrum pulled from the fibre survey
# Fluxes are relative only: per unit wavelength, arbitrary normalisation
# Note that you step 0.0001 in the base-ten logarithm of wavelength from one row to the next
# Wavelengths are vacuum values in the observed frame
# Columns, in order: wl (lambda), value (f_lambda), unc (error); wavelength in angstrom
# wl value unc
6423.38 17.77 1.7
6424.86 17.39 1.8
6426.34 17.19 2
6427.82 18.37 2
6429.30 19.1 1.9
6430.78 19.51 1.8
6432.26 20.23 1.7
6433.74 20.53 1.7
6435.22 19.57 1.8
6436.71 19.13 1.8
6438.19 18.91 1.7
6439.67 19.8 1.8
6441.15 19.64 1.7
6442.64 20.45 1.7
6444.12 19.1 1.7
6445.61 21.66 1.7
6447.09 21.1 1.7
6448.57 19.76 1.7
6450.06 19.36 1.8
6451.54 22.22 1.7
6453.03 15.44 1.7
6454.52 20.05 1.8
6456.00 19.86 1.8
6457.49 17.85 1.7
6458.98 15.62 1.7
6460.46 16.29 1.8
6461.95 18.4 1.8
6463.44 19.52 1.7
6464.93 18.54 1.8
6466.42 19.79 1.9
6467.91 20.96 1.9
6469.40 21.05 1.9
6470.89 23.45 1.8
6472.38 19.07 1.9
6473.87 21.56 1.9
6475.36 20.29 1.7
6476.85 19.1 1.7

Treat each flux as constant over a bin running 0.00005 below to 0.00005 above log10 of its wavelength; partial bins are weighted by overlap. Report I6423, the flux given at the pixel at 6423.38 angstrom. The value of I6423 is 17.77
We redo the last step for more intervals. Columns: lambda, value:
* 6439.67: 19.8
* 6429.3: 19.1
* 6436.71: 19.13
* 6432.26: 20.23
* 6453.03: 15.44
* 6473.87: 21.56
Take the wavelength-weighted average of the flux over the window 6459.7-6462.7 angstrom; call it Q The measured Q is 17.4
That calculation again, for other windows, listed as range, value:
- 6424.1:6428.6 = 17.7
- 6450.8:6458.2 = 19.1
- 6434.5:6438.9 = 19.2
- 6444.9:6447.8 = 21.4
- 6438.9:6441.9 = 19.7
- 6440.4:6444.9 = 19.7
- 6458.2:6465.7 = 17.7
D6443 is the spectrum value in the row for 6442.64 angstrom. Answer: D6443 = 20.45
